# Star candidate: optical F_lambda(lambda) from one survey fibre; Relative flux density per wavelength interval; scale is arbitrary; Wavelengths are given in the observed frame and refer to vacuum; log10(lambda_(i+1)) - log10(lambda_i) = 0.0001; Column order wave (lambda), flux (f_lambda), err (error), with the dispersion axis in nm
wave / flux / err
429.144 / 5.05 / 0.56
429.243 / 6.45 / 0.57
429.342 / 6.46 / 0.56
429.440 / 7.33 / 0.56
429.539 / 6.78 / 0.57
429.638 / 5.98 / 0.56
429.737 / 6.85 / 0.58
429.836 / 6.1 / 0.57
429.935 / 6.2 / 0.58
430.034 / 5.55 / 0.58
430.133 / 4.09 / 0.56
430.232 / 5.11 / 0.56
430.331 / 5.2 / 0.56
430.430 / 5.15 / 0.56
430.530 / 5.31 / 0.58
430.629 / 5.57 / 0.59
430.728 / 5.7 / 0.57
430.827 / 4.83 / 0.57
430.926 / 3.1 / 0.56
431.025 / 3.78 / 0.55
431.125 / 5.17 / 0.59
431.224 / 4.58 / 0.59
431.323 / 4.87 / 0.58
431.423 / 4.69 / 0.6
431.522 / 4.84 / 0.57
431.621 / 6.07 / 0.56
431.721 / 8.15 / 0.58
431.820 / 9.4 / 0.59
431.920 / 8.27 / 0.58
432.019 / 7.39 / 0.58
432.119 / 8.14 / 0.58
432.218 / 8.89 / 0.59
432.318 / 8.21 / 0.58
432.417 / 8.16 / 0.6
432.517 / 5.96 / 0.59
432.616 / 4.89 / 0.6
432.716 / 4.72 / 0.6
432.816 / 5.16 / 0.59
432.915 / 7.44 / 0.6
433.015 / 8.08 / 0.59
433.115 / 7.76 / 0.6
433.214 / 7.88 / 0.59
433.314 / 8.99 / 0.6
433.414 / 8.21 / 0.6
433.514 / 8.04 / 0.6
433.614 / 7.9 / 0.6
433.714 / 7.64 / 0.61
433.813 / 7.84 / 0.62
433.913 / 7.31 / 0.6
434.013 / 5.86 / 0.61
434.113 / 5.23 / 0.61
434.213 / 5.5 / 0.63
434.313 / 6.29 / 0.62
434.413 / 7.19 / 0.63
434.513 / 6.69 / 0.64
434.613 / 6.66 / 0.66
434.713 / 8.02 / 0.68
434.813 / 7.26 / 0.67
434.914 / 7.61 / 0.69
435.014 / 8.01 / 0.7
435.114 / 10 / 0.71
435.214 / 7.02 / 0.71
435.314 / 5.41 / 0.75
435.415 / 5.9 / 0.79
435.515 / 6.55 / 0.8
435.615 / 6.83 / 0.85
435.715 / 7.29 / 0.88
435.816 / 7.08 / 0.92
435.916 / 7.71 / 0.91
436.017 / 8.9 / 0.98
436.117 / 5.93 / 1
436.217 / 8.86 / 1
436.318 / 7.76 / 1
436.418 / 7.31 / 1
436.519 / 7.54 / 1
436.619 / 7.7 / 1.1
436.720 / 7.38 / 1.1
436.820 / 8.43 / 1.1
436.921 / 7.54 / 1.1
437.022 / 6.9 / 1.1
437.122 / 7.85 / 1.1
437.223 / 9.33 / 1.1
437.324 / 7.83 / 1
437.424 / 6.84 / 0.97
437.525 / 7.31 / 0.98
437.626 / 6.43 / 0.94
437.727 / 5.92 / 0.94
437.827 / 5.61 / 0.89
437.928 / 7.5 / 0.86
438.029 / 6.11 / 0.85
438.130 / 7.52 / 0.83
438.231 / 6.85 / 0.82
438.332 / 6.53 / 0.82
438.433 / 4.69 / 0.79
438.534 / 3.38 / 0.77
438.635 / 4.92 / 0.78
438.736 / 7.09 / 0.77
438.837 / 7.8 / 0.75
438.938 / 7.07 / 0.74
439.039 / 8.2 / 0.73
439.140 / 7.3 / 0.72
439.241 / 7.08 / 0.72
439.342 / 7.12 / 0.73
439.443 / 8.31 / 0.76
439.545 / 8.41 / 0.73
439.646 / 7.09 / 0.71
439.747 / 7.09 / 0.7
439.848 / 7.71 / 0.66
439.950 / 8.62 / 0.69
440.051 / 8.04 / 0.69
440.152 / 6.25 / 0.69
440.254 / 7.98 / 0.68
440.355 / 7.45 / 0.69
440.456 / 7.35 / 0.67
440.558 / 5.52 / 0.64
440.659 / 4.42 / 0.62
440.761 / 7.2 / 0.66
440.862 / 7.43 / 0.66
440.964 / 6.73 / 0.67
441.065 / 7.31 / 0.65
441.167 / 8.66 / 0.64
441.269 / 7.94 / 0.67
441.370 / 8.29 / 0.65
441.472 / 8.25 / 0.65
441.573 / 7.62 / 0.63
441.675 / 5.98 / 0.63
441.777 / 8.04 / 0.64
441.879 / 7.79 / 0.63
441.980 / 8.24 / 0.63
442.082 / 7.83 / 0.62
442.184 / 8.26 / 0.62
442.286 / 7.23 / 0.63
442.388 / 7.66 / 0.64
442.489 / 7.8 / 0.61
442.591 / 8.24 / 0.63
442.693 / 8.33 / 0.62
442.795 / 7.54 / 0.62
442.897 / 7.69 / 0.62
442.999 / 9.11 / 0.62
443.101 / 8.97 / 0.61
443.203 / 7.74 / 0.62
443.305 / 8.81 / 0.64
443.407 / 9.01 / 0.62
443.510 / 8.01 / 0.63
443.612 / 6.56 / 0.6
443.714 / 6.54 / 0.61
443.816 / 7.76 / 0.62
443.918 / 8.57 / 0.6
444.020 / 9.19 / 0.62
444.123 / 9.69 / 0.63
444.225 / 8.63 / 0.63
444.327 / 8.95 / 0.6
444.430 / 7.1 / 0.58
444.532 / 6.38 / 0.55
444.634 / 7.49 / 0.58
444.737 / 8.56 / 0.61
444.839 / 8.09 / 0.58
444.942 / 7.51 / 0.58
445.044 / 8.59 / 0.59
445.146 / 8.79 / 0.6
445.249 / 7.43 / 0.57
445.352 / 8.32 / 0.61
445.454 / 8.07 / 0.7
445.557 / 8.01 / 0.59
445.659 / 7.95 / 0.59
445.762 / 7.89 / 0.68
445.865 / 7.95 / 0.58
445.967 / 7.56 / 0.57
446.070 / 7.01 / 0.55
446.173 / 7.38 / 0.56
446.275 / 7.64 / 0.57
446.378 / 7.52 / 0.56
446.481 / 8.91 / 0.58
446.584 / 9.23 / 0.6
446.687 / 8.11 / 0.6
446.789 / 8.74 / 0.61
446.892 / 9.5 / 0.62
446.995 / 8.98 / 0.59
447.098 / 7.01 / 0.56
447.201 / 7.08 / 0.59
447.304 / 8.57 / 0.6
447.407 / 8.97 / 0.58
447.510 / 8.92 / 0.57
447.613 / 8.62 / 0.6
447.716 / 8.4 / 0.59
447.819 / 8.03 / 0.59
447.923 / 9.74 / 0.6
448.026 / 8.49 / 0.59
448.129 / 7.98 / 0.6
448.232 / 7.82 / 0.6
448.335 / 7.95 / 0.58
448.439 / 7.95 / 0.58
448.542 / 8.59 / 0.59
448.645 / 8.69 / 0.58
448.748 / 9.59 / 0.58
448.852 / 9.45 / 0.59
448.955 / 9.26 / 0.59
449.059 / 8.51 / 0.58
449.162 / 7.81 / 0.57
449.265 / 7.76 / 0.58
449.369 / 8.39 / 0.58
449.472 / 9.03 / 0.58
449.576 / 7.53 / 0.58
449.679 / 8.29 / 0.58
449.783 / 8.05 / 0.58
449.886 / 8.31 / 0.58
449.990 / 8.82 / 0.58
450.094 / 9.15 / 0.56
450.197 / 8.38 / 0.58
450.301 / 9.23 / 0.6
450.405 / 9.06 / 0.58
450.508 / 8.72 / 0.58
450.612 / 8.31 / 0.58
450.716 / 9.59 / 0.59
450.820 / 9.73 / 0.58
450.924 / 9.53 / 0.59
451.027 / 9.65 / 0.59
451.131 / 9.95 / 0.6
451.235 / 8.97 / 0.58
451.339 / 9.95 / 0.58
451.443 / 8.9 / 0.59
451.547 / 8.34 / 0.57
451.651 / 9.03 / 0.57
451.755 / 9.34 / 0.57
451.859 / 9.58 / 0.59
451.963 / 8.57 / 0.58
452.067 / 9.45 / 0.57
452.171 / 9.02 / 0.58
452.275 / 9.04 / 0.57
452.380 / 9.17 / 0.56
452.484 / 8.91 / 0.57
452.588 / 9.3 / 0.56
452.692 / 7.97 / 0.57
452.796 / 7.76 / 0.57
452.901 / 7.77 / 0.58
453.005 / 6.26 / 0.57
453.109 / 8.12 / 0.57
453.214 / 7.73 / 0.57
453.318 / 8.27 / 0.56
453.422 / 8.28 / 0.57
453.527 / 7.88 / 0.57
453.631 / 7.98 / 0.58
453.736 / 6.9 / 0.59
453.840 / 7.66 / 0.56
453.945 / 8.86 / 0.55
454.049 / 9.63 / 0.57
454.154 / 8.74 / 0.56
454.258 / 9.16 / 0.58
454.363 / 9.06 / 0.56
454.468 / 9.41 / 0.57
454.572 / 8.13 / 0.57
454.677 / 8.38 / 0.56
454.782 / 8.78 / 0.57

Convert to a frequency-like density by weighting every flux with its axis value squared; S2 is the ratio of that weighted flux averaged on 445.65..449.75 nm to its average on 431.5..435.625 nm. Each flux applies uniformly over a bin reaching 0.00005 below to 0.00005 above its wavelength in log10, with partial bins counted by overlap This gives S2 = 1.23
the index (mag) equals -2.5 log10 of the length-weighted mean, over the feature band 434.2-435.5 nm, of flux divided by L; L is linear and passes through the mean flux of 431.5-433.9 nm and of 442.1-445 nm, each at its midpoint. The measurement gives 0.073 mag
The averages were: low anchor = 7.45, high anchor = 8.05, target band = 7.07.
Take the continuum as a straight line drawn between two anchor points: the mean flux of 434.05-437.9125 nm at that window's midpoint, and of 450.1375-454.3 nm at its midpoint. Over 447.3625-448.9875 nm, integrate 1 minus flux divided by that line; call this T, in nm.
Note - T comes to -0.059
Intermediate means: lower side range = 7.2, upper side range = 8.72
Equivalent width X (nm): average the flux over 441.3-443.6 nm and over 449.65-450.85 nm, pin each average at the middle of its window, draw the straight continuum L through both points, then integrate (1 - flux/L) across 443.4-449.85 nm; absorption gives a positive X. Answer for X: 0.16 nm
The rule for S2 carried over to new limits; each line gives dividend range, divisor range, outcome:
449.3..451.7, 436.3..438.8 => 1.37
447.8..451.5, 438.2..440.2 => 1.31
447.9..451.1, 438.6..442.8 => 1.21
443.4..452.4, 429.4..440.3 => 1.31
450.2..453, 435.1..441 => 1.34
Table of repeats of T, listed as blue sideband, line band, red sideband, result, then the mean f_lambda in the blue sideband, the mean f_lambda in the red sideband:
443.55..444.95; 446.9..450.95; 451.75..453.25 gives -0.15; 7.94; 8.51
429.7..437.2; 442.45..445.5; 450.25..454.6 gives -0.10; 6.78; 8.74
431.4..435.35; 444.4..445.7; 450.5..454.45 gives 0.04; 7.19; 8.72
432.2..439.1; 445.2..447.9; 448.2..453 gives 0.05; 7.1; 8.77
